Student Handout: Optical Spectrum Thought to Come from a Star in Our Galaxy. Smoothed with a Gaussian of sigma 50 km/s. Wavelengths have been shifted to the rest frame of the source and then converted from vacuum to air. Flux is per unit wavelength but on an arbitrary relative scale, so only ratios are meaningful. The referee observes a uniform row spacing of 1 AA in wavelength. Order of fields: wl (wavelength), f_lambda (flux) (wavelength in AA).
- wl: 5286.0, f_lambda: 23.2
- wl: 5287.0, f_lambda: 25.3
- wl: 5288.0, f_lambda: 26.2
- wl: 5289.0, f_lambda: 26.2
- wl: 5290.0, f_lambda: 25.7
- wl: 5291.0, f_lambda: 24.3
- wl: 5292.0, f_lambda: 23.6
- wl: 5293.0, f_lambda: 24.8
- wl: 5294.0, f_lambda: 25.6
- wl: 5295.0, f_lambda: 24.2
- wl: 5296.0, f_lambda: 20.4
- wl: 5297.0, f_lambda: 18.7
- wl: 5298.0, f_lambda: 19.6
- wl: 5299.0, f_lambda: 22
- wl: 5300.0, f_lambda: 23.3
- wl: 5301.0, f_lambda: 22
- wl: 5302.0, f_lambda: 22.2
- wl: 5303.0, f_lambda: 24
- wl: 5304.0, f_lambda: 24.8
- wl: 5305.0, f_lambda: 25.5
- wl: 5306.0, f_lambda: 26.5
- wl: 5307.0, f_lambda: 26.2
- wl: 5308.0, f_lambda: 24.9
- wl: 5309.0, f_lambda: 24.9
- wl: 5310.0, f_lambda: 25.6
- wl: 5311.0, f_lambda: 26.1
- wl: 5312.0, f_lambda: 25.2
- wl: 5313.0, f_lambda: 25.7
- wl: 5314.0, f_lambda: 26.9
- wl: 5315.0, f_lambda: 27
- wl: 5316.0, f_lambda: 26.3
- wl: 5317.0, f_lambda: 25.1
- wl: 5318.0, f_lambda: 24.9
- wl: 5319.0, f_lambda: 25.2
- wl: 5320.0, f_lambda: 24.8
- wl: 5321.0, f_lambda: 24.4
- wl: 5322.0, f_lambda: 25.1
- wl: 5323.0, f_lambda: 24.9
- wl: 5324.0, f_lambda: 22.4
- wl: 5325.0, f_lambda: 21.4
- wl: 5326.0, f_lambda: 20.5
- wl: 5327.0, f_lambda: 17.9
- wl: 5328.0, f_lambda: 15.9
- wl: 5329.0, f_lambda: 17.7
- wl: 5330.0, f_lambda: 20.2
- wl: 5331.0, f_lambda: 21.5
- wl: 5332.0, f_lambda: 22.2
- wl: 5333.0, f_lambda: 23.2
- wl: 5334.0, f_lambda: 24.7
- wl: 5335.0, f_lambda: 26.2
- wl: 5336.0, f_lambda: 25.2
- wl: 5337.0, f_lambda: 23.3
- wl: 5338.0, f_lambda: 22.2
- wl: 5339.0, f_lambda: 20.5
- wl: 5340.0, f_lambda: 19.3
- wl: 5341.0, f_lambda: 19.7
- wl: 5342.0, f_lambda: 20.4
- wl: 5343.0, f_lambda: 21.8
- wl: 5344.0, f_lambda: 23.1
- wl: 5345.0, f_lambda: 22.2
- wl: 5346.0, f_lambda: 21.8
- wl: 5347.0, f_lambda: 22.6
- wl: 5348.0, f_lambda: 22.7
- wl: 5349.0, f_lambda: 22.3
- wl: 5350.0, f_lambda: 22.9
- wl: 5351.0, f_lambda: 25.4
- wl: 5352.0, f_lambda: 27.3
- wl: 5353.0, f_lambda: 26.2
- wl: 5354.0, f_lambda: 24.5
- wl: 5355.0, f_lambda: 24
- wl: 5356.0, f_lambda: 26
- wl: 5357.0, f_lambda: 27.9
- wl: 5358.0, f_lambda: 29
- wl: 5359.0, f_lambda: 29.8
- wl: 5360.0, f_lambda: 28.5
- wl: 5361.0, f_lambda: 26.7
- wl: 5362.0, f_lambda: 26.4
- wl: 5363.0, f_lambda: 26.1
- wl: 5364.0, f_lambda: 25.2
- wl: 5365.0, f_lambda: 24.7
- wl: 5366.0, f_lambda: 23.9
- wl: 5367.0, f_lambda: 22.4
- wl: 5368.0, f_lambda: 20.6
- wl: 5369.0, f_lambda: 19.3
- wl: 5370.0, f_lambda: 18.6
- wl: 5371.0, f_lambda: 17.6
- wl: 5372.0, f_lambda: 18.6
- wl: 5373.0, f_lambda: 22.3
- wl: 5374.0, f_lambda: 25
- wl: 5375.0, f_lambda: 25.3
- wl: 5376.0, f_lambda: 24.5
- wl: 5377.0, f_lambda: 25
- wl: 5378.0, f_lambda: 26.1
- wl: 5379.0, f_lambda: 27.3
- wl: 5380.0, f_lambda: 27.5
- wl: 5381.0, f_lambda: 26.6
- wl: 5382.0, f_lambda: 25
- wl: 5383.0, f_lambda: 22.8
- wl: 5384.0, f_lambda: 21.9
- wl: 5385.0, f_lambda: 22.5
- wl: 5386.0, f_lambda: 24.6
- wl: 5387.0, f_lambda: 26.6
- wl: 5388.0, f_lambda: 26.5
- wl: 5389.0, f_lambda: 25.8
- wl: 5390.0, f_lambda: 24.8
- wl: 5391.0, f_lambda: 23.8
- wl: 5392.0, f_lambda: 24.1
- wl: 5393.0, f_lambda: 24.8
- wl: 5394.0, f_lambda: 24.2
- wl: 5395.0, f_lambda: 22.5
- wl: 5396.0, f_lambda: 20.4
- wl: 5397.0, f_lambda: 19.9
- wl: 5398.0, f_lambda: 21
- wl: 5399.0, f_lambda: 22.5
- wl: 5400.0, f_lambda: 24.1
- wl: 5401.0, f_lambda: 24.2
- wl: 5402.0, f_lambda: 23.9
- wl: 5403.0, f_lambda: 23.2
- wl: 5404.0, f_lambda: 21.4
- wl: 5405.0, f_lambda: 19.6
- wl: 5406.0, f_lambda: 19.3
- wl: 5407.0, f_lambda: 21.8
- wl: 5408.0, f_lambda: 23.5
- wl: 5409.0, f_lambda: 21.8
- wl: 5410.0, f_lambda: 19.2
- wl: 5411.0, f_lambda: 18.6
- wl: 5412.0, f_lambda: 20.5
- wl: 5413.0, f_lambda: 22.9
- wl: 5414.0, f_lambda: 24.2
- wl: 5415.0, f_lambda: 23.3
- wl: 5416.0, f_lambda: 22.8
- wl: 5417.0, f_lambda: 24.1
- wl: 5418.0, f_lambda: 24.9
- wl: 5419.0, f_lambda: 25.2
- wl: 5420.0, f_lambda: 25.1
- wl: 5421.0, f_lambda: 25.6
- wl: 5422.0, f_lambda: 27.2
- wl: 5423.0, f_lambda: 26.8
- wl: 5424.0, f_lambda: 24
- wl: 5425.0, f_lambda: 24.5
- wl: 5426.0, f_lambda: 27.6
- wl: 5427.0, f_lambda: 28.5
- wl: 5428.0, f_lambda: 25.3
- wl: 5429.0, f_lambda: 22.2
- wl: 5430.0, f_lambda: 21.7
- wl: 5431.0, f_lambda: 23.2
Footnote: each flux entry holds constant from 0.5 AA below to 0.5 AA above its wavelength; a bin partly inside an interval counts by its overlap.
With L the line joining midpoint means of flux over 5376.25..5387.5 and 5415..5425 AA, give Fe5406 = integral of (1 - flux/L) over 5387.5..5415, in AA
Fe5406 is 2.71 AA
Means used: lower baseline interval 25.1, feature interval 22.6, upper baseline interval 25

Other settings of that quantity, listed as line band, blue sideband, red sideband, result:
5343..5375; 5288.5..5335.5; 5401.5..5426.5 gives -0.7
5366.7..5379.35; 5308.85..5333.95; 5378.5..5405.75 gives 0.6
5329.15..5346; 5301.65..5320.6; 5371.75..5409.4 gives 1.8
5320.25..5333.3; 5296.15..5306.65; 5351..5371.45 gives 1.3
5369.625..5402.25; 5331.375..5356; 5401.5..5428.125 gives -0.5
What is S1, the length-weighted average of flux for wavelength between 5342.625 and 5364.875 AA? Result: 25.1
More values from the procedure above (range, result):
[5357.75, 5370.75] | 24.5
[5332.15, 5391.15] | 24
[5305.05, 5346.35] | 23.3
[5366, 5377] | 21.7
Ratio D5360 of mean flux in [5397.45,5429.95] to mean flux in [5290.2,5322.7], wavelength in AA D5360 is 0.96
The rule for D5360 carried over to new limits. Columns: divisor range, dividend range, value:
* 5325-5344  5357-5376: 1.13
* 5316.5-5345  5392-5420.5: 1.01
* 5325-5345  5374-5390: 1.18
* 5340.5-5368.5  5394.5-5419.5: 0.91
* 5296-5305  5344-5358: 1.10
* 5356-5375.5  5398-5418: 0.92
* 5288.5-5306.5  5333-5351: 0.96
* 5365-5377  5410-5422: 1.07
